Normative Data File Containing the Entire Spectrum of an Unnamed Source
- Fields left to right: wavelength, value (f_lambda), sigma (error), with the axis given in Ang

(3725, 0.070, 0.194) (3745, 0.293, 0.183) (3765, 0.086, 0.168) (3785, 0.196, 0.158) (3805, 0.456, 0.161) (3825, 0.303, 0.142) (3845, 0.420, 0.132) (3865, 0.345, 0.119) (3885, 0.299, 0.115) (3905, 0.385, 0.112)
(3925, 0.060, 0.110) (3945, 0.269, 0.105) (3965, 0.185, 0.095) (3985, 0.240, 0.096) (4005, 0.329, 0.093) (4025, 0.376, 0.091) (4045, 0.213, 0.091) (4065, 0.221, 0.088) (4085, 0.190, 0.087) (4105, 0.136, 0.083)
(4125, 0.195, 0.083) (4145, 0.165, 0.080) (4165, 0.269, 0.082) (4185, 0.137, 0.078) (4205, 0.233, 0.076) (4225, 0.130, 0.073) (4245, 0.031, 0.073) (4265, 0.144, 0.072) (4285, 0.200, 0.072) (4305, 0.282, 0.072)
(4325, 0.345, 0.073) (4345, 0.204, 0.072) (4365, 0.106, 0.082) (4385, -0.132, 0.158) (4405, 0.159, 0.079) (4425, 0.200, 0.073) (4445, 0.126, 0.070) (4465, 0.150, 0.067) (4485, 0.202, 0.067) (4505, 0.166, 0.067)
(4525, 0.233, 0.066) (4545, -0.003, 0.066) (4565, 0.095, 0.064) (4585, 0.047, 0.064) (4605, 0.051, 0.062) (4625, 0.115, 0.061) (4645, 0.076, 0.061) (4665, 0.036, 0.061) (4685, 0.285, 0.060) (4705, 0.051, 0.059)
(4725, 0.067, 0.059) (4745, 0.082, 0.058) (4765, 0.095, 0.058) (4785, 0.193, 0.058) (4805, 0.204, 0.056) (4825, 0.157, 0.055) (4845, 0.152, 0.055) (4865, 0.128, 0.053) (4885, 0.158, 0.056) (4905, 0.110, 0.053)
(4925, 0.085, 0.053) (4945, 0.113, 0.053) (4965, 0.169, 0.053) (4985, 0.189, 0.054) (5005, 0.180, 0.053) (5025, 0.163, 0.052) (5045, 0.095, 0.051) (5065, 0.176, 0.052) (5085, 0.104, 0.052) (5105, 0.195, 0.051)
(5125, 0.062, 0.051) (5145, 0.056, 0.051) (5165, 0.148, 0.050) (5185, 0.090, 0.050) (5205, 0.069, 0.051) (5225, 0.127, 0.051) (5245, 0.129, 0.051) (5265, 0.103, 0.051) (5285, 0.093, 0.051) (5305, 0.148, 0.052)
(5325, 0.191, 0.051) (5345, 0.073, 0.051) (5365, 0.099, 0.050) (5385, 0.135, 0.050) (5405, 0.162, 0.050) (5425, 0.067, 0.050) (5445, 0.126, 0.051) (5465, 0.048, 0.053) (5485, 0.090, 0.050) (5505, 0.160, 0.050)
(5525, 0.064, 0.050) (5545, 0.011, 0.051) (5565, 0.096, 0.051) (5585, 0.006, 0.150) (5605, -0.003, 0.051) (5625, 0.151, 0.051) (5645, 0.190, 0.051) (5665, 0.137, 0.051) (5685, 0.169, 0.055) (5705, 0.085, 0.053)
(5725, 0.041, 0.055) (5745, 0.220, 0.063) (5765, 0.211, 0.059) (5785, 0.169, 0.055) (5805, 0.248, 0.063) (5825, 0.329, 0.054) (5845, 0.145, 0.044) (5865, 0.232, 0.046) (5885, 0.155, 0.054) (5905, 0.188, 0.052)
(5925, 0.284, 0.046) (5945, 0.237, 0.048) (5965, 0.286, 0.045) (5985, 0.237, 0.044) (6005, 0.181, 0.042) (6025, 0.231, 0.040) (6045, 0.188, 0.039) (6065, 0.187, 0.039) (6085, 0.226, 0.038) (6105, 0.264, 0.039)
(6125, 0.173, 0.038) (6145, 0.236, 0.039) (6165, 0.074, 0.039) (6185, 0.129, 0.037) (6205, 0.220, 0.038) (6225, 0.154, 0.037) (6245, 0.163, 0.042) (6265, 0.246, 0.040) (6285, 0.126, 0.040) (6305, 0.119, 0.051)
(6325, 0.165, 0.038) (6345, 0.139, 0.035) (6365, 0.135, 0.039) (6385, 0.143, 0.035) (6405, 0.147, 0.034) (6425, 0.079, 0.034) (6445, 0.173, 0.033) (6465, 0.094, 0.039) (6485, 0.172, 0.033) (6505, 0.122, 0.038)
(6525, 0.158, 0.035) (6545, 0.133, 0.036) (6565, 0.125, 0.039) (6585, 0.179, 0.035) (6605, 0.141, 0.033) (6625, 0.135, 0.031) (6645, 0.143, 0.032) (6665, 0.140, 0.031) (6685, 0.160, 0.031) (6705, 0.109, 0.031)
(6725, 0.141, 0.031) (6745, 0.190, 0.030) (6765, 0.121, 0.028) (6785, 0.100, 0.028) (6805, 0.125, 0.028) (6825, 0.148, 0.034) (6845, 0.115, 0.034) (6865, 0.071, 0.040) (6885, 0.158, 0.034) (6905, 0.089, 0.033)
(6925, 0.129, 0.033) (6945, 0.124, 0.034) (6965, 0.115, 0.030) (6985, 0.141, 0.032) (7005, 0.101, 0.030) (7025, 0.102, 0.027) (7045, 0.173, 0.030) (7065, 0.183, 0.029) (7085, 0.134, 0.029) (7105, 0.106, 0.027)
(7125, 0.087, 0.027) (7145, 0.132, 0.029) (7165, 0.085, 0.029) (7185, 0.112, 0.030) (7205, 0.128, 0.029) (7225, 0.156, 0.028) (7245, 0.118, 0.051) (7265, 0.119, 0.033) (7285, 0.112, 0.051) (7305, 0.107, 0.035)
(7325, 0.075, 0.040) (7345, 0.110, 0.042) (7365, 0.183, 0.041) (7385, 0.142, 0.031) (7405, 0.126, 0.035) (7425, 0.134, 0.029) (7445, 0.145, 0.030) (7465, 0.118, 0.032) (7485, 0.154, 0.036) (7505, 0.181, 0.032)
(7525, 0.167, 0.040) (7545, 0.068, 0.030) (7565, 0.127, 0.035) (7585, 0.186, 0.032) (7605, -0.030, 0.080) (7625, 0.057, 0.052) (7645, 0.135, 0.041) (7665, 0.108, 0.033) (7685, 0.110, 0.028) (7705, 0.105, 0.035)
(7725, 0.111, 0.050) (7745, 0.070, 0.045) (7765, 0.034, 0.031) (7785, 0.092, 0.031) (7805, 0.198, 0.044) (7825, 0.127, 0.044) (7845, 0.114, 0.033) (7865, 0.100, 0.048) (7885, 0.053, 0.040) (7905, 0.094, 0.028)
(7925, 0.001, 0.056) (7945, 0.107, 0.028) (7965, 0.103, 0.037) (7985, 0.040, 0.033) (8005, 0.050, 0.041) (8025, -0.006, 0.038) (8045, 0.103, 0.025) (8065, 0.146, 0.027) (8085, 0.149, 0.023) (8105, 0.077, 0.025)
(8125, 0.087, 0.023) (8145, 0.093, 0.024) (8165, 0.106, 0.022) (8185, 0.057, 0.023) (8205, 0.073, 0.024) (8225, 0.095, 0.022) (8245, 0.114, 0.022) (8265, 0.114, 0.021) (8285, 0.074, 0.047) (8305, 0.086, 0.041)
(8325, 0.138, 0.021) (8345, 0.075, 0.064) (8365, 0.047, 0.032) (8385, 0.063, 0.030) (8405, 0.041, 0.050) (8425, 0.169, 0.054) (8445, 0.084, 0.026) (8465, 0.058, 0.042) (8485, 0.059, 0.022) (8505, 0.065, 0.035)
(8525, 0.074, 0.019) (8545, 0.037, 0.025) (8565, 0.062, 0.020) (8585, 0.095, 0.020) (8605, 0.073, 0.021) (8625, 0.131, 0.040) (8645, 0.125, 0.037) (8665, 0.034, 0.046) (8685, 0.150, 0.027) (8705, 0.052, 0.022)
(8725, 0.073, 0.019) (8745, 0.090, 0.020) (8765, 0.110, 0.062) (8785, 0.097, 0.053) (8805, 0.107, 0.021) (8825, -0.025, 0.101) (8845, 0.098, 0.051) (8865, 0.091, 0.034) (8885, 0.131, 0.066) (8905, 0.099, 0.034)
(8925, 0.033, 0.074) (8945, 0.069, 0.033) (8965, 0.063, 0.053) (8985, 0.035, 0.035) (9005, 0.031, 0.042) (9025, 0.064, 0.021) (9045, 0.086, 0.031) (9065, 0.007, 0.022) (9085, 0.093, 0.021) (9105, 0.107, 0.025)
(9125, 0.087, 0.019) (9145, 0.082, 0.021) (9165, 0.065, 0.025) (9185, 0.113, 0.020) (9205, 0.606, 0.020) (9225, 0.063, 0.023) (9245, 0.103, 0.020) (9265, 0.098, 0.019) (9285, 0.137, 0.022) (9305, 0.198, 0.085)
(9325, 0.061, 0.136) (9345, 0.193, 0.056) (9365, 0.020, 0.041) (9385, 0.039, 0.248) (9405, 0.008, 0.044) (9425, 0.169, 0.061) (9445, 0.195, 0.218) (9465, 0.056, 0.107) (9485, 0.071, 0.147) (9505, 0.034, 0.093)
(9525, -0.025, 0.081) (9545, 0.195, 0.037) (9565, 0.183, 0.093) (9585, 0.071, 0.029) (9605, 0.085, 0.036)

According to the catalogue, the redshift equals 1.468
